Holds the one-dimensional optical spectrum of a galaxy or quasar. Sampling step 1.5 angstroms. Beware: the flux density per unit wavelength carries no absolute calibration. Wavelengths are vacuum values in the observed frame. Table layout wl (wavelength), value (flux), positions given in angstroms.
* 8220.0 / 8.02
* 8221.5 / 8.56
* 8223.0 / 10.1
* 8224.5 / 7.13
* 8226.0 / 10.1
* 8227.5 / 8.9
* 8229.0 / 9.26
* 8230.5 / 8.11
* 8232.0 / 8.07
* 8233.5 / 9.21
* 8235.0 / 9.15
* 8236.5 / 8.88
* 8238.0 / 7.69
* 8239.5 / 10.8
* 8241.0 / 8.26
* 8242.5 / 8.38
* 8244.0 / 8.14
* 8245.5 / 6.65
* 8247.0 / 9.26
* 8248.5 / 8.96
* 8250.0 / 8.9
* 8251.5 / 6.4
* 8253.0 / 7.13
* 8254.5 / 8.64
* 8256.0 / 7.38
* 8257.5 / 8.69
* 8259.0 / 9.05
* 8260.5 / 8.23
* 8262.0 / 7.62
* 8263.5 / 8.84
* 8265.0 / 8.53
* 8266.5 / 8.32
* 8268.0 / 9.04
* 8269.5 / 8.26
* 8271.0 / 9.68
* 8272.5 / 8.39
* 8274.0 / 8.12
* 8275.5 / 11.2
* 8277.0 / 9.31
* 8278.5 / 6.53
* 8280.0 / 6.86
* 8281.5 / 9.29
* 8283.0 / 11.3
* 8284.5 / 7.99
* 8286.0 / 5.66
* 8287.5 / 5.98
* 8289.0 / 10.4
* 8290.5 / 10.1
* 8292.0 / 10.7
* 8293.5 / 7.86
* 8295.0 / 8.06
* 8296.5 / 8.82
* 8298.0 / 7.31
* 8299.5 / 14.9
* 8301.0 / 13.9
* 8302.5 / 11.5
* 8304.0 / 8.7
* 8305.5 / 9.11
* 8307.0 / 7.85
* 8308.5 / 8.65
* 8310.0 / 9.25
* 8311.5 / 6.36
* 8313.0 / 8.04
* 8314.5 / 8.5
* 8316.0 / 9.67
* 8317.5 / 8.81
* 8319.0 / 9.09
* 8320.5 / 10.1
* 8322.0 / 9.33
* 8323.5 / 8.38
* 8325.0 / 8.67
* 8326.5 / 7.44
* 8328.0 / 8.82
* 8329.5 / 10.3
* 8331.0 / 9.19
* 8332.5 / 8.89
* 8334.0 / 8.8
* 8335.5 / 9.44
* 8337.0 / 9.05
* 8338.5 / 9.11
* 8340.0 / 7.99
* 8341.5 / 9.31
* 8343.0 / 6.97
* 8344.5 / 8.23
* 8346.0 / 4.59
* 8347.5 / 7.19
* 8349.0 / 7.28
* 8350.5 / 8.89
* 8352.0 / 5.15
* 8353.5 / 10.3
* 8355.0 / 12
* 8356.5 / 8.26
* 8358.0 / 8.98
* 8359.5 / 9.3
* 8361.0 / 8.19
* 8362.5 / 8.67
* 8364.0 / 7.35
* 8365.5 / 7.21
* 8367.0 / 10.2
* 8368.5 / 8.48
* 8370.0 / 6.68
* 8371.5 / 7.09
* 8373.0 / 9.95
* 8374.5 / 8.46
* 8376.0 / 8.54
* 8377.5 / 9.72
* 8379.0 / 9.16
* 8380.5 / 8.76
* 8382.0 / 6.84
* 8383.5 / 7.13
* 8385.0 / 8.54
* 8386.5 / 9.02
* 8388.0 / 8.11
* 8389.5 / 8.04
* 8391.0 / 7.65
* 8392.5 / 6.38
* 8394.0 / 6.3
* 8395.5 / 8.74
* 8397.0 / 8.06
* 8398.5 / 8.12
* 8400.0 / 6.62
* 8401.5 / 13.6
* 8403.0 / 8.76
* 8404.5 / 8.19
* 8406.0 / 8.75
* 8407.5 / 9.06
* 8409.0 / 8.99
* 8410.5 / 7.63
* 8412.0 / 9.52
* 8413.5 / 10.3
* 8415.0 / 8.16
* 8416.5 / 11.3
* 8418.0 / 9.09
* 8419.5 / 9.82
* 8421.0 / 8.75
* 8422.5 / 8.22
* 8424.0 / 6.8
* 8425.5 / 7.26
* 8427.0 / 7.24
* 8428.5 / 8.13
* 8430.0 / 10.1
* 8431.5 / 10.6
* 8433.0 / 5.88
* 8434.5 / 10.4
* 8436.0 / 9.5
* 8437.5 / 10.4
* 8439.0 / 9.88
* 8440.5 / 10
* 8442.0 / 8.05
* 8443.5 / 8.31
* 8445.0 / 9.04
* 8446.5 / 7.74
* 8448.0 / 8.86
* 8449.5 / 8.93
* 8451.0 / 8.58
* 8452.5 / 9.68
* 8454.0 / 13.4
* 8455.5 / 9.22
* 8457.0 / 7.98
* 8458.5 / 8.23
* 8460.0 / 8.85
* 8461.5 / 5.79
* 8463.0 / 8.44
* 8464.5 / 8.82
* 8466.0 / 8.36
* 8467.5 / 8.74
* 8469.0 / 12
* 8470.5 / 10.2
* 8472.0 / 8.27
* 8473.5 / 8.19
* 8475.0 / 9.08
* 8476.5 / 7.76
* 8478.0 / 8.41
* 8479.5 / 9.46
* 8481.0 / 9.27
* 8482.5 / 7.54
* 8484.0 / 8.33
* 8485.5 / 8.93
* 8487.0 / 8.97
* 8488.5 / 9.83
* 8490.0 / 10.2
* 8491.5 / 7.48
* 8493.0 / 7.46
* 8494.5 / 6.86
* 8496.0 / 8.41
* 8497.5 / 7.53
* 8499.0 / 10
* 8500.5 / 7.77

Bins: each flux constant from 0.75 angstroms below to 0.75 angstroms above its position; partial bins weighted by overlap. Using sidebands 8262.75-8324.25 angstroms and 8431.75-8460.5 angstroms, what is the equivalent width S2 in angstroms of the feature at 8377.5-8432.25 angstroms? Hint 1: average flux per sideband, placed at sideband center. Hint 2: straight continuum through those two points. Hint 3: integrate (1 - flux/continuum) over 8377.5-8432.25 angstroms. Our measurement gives 3.2 angstroms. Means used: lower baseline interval 8.99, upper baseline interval 9.13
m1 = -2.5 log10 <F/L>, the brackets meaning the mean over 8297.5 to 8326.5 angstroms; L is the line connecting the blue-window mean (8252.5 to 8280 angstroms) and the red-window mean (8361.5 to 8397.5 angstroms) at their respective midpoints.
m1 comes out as -0.124 mag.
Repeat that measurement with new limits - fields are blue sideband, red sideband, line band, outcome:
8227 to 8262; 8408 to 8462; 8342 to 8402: 0.07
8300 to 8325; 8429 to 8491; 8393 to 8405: 0.07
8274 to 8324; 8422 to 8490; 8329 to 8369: 0.06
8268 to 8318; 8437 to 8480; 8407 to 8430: 0.03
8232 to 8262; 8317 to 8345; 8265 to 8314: -0.04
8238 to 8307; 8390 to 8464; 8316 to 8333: -0.03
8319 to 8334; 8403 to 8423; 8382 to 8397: 0.17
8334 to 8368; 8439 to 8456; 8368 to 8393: 0.06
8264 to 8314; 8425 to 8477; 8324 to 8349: 0.08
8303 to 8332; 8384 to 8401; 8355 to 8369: -0.06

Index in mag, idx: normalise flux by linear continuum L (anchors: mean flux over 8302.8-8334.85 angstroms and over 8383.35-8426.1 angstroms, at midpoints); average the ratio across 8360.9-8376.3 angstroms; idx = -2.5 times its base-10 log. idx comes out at 0.05 mag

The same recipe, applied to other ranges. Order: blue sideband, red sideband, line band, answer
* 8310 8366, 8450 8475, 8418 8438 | 0.02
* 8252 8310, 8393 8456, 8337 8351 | 0.15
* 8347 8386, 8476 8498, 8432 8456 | -0.10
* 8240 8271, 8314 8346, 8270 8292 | -0.03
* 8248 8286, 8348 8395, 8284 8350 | -0.05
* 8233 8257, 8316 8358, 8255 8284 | -0.03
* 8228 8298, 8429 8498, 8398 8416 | -0.03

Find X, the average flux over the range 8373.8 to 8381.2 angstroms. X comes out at 8.93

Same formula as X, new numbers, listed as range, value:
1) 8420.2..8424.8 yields 7.94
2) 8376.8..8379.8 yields 9.42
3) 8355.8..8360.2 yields 8.85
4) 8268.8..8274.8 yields 8.64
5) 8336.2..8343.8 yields 8.49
